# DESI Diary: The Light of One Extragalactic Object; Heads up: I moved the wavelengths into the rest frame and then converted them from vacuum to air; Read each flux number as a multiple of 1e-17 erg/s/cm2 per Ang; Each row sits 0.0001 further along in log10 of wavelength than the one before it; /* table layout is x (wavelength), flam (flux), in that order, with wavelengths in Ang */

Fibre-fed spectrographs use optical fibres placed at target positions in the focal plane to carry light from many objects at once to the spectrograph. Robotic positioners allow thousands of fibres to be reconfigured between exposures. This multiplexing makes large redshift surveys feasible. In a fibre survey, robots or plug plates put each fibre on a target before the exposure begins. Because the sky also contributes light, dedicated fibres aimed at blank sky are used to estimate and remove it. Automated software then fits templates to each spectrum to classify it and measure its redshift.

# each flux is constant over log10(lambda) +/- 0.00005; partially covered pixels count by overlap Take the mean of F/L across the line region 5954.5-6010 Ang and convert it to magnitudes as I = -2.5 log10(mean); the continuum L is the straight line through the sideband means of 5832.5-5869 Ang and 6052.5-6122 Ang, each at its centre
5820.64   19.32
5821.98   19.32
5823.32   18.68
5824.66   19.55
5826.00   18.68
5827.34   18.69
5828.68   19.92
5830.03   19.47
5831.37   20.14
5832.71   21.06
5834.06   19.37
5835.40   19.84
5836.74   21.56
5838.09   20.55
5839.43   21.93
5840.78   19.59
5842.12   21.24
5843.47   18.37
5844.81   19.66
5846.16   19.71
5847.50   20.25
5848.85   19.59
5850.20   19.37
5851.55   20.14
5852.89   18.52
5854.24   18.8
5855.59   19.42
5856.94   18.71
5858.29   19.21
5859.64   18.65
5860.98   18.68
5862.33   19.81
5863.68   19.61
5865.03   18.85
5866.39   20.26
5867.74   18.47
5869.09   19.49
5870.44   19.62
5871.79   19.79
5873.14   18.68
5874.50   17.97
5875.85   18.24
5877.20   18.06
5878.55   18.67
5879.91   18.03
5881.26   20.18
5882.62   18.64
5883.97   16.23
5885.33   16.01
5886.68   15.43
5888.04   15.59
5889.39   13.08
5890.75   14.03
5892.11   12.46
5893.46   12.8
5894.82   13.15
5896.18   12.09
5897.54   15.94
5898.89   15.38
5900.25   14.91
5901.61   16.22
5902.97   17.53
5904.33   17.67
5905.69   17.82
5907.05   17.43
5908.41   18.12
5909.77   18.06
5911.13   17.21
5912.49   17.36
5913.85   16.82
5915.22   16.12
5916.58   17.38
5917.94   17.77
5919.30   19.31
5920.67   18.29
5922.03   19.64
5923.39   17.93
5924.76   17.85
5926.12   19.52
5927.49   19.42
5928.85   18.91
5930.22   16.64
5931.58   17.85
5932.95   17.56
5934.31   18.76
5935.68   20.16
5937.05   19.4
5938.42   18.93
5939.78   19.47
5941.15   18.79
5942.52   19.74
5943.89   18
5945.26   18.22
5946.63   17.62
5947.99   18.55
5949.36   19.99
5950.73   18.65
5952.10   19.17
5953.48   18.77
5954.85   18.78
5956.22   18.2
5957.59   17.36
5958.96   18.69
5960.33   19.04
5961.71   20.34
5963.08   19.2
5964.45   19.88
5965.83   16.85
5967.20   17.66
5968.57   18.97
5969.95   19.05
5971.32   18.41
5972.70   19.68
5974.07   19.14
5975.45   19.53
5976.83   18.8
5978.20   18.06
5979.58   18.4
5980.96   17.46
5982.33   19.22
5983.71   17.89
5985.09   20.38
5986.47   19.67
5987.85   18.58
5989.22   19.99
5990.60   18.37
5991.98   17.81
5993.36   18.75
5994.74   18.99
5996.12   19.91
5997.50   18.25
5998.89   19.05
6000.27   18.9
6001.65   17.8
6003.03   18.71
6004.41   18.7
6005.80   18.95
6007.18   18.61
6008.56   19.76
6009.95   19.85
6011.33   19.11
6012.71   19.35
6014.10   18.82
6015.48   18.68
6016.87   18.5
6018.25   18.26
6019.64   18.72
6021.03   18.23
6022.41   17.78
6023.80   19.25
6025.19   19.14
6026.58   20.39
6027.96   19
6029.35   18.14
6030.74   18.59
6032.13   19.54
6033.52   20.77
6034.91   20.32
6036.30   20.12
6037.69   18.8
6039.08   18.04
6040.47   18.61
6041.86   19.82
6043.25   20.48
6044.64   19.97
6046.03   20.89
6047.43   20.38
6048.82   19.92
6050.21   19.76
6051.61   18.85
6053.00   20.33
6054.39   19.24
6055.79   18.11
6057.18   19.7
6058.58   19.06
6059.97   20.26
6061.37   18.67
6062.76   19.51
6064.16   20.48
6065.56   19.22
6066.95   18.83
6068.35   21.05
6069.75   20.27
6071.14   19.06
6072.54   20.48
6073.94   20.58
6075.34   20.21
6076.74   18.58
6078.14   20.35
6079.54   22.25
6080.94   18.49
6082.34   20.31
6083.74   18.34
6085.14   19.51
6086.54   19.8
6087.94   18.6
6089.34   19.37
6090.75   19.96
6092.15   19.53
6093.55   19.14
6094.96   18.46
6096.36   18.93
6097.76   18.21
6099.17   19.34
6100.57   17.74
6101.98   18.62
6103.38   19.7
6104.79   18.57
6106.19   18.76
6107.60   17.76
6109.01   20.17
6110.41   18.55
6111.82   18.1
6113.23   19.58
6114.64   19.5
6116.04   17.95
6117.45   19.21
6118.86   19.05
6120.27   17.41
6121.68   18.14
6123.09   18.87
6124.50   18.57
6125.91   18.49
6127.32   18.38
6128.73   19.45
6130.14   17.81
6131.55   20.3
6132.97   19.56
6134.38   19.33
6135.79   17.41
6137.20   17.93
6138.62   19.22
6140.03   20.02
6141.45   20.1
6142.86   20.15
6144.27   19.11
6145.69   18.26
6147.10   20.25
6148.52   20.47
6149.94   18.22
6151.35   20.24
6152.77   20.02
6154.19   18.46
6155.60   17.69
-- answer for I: 0.04 mag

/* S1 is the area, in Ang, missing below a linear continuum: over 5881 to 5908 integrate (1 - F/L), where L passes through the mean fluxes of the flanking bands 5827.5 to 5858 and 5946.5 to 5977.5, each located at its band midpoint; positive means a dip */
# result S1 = 5.3 Ang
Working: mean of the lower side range 19.8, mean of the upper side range 18.8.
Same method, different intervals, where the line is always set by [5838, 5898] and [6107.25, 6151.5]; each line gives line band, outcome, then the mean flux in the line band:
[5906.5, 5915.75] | 0.5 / 17.3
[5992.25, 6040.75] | -1.0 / 19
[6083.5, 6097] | -0.3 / 19.2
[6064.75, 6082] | -1.1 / 20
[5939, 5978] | -0.9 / 18.8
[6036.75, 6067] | -1.3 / 19.5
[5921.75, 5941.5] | -0.5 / 18.7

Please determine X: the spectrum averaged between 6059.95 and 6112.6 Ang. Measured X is 19.3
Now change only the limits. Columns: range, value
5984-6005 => 18.9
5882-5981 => 17.7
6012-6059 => 19.3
